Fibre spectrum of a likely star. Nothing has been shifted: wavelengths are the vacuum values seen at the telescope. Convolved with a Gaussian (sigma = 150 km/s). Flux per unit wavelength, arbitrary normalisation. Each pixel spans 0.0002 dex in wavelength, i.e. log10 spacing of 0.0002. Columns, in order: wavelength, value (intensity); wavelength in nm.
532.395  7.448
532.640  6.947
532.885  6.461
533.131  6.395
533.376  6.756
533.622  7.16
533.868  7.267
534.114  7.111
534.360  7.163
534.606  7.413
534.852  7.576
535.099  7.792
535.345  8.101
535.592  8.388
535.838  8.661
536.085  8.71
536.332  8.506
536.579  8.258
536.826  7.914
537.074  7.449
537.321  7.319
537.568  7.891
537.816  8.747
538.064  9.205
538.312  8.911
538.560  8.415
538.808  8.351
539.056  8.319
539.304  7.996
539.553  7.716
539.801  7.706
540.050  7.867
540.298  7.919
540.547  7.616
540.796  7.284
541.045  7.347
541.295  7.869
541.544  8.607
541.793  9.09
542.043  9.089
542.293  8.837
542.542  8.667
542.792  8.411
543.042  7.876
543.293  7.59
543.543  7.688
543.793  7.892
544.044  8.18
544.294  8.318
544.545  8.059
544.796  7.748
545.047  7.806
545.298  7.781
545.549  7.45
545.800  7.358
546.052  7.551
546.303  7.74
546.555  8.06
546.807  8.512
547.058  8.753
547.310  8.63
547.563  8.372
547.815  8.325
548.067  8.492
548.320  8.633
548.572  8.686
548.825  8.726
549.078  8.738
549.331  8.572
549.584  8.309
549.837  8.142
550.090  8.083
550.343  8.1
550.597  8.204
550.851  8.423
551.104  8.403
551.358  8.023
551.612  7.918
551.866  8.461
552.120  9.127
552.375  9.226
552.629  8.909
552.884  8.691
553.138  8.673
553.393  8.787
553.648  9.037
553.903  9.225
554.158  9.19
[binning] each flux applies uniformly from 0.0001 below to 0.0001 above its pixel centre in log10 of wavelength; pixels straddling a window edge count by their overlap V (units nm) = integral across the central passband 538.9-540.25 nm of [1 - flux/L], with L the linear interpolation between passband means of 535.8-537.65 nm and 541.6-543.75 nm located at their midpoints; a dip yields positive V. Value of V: 0.05 nm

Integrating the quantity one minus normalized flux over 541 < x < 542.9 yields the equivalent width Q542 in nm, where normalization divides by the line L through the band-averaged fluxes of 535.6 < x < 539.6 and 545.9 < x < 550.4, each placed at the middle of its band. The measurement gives -0.051 nm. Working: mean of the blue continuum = 8.29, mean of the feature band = 8.54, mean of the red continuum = 8.36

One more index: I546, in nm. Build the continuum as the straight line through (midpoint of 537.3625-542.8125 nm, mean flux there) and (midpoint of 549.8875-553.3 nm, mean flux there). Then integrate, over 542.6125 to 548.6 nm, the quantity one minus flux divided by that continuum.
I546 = 0.20 nm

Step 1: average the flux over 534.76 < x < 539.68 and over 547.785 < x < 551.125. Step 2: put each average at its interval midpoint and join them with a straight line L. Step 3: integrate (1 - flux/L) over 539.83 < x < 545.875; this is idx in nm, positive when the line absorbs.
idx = 0.21 nm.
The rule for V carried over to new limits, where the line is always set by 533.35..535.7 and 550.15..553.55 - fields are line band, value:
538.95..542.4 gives -0.10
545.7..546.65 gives 0.06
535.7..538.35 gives -0.23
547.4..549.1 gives -0.05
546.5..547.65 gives -0.03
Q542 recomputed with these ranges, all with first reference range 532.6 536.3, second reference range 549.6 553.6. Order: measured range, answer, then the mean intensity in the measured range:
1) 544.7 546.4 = 0.11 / 7.63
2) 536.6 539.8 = -0.19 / 8.17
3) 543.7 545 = 0.01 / 8.03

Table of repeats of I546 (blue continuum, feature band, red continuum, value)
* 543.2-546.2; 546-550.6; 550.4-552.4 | -0.14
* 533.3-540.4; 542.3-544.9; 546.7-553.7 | 0.05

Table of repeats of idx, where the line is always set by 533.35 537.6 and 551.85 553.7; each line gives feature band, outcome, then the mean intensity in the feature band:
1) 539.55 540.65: 0.04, 7.78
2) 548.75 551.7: 0.14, 8.3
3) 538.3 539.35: -0.05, 8.38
